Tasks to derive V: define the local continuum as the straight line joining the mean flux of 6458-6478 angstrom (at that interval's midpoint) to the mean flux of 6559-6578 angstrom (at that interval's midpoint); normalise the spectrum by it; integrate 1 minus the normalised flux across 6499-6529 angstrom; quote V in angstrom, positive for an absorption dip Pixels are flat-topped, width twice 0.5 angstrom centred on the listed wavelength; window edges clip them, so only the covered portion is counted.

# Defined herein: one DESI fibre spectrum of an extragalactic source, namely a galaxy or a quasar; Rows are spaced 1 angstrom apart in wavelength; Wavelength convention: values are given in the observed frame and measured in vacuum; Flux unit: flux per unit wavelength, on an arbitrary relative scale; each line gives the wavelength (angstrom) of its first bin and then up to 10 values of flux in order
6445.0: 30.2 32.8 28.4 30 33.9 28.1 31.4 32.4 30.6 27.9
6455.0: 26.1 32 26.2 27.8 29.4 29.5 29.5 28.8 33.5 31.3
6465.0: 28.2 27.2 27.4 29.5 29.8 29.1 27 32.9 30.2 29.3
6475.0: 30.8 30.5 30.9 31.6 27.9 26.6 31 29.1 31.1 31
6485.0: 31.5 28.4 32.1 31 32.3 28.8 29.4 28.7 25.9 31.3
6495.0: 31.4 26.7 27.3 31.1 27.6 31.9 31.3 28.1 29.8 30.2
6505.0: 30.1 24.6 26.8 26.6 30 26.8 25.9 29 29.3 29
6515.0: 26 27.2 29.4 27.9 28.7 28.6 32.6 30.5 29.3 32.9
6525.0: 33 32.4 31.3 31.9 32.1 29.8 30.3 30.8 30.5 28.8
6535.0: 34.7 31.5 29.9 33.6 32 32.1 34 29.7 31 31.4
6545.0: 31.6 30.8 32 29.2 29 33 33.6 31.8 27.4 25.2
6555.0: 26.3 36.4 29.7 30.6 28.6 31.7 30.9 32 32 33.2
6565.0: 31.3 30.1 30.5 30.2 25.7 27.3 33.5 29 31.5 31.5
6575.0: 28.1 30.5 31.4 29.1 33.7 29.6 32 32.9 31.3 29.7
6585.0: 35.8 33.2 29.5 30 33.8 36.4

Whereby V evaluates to 0.71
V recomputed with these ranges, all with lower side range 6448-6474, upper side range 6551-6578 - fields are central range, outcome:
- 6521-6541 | -1.0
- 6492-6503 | 0.2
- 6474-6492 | -0.3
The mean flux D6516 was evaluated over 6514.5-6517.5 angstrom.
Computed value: 27.5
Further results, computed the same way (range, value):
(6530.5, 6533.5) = 30.5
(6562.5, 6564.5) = 32.6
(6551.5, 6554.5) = 28.1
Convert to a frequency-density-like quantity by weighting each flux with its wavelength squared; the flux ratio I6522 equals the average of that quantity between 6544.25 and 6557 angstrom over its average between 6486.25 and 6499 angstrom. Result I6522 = 1.1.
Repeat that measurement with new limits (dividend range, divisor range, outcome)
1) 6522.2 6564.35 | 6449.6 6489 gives 1.07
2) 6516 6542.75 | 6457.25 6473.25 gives 1.08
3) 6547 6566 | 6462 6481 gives 1.06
